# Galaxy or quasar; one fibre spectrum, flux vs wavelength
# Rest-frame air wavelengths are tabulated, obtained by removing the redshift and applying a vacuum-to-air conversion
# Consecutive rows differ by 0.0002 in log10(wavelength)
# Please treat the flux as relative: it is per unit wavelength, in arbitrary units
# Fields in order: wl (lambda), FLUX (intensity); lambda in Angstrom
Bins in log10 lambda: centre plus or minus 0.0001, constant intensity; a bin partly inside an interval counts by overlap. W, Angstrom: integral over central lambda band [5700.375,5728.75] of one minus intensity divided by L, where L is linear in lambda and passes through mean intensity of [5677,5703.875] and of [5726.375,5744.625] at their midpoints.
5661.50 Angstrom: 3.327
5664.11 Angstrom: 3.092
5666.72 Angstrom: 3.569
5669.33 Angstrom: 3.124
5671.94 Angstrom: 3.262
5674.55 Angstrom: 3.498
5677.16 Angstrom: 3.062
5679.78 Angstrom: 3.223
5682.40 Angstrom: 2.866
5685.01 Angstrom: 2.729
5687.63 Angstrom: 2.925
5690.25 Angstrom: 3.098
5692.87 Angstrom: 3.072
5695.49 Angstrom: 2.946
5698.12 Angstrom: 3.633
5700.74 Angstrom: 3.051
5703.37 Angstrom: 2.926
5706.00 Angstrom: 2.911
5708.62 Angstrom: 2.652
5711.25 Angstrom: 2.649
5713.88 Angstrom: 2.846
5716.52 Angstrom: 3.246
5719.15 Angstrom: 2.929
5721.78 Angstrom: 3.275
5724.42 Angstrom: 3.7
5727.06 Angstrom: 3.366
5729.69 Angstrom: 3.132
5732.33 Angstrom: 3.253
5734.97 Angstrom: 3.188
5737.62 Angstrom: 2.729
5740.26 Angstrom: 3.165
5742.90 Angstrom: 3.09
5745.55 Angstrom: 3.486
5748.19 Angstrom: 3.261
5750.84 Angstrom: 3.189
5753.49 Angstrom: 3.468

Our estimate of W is 0.4 Angstrom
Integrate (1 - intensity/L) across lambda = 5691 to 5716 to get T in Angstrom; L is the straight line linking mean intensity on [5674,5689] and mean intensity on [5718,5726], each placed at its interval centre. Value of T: 1.6 Angstrom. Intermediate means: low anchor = 3.03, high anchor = 3.31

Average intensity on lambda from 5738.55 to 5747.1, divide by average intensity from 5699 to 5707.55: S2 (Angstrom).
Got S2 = 1.08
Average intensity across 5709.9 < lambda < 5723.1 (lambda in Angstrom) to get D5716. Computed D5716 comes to 2.99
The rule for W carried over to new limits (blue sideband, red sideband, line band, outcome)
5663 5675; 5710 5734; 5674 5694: 1.34 Angstrom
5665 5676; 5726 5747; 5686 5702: 0.85 Angstrom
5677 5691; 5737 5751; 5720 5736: -0.98 Angstrom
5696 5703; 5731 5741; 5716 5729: -0.67 Angstrom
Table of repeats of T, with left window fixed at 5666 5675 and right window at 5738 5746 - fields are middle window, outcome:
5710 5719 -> 0.9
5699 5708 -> 0.8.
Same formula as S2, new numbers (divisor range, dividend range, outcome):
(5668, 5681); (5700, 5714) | 0.87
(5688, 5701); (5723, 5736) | 1.06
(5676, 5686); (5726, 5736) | 1.09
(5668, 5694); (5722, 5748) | 1.05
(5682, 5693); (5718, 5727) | 1.13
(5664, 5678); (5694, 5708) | 0.93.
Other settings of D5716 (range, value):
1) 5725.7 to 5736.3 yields 3.24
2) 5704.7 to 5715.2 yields 2.77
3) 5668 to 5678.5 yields 3.24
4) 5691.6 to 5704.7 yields 3.12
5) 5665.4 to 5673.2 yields 3.32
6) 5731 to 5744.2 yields 3.08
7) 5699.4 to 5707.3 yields 2.96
